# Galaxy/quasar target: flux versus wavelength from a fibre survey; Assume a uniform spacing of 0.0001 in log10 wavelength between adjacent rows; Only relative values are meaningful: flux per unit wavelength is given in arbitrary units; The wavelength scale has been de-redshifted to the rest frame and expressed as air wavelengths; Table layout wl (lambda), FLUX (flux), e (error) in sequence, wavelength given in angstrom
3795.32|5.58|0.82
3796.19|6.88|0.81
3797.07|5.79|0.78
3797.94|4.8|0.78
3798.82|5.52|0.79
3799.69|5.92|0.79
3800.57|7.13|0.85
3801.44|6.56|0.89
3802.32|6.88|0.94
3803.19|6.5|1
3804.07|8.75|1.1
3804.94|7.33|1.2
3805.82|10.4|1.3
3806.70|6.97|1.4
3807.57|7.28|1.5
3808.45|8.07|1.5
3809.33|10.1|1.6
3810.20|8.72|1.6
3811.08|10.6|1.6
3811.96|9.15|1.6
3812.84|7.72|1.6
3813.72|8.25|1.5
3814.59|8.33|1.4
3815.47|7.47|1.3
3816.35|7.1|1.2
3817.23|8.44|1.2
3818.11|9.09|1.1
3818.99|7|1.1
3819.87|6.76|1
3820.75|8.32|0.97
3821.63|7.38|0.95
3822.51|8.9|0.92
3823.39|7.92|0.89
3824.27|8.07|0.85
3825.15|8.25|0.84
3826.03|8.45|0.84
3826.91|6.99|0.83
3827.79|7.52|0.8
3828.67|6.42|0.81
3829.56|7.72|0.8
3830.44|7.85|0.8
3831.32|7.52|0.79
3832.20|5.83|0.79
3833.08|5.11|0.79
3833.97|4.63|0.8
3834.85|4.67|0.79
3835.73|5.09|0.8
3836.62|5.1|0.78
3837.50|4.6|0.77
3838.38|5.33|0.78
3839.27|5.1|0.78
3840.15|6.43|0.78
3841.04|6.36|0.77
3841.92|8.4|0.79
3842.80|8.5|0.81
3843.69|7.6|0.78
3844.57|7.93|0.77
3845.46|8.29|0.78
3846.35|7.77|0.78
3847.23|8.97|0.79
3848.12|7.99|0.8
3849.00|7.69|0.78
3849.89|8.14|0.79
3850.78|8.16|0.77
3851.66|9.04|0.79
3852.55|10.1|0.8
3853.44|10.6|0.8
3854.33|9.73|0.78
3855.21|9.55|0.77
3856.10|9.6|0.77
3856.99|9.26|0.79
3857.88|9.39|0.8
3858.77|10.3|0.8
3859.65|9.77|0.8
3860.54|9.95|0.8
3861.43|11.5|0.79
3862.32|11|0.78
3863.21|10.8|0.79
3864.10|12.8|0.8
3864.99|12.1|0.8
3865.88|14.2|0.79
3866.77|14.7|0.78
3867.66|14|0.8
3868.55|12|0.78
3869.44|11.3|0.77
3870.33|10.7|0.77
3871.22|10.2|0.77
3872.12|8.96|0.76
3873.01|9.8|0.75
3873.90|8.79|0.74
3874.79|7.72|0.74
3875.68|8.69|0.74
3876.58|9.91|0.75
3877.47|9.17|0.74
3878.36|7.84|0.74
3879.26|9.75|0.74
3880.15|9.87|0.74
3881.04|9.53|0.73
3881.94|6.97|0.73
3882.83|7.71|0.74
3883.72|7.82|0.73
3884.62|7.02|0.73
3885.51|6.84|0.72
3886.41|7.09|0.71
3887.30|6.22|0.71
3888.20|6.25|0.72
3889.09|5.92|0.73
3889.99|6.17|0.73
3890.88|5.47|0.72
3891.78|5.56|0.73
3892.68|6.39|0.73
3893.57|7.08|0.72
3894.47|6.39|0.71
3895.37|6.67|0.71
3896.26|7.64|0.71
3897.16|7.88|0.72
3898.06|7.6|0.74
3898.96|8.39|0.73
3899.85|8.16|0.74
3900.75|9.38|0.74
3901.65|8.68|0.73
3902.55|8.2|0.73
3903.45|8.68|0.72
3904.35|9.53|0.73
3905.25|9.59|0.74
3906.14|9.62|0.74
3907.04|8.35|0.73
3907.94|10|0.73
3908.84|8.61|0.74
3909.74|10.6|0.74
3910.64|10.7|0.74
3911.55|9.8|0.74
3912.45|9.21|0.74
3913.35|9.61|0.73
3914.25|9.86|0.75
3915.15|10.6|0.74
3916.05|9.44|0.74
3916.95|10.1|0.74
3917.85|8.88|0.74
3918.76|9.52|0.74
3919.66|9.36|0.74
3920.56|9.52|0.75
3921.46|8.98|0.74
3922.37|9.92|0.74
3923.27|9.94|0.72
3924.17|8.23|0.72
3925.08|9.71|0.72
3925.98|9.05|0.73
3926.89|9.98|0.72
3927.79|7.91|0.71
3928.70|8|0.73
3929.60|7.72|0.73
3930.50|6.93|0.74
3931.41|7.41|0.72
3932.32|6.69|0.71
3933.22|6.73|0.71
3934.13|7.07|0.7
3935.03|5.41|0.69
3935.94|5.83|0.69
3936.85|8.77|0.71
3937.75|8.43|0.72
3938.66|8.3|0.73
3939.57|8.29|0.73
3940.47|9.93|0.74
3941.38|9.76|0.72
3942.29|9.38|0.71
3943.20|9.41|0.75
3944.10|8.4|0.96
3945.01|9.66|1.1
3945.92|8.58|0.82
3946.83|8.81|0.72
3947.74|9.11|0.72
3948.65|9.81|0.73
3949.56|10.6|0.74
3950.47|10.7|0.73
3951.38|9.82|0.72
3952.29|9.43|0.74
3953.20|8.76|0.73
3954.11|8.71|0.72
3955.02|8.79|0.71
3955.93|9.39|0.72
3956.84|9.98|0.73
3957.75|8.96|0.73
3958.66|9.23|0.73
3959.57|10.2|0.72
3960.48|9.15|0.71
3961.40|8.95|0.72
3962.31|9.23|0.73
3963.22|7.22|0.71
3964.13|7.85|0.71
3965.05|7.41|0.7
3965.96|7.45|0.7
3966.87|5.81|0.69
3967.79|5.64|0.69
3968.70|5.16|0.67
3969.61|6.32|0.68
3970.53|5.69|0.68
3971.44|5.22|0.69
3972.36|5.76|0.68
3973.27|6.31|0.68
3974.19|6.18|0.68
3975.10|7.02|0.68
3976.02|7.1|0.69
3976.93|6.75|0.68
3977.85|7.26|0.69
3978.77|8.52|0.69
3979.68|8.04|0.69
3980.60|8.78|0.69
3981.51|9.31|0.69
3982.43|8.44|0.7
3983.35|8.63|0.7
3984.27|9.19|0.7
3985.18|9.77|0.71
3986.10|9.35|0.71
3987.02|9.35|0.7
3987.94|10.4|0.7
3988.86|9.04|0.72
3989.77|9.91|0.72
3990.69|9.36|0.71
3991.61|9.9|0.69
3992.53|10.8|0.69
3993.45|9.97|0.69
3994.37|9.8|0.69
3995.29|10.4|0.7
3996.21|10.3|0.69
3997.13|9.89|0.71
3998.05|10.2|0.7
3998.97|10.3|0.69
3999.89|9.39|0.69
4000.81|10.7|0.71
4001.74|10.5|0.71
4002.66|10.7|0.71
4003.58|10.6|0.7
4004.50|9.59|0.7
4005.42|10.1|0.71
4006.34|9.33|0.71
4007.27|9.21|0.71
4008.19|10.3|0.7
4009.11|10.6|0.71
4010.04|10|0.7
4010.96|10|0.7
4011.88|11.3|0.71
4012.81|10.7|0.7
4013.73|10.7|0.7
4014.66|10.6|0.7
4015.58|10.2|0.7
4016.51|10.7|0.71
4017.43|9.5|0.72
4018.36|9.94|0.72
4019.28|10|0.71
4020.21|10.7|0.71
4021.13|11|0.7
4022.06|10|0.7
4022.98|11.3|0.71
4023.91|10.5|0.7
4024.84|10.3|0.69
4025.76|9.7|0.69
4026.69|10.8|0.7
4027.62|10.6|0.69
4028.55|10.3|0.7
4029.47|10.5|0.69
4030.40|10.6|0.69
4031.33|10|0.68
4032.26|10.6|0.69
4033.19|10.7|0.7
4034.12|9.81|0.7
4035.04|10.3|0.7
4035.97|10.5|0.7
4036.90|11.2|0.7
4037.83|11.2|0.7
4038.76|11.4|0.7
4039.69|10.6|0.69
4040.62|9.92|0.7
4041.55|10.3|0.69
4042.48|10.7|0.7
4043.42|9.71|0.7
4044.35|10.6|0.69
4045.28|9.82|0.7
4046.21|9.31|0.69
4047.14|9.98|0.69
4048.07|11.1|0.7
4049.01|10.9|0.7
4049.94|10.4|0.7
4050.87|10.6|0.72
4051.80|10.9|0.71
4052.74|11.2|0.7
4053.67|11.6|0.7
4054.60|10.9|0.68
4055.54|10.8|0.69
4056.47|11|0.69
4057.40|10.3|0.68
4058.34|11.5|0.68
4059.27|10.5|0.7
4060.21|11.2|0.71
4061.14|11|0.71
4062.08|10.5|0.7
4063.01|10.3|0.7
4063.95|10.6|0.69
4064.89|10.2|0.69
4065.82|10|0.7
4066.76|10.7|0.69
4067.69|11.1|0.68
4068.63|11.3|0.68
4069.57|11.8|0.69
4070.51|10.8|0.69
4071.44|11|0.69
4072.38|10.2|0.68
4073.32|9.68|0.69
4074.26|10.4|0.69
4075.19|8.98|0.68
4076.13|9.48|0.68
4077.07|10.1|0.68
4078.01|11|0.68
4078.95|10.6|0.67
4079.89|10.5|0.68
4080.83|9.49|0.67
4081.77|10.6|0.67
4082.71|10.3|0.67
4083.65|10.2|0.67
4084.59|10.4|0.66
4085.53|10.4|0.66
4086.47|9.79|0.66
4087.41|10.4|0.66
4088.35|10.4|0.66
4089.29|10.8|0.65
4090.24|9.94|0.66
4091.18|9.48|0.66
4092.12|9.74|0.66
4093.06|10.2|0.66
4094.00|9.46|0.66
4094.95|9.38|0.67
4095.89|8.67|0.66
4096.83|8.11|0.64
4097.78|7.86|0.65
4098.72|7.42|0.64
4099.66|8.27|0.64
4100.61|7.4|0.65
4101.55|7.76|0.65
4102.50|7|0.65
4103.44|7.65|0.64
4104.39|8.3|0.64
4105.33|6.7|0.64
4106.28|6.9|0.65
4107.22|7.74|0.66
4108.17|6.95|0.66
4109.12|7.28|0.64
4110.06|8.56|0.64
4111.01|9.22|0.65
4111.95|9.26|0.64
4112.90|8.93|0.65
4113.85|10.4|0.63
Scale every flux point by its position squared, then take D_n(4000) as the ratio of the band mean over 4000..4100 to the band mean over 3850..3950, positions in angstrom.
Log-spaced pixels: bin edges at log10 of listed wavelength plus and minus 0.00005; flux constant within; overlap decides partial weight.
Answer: 1.24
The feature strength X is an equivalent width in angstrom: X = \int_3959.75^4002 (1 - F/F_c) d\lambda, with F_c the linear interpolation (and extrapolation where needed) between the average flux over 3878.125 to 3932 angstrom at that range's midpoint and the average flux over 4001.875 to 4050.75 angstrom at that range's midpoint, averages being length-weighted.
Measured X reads 5.4 angstrom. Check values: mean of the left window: 8.4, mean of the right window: 10.4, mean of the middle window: 8.43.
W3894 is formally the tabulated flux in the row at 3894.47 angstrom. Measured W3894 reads 6.39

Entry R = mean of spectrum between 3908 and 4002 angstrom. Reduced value 8.74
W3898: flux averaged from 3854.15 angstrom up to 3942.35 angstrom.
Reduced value 8.92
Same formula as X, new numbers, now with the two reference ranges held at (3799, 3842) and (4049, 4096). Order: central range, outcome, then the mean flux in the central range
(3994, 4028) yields -2.16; 10.3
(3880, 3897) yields 2.49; 6.94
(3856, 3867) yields -4.72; 11.2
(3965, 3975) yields 3.38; 6.07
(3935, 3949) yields 0.17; 8.7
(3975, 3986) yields 1.16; 8.31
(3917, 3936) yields 0.64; 8.31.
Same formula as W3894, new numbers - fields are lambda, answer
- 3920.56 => 9.52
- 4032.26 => 10.6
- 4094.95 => 9.38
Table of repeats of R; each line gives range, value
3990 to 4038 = 10.3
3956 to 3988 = 7.86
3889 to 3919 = 8.5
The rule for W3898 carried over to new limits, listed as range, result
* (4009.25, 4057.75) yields 10.5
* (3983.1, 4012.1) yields 9.97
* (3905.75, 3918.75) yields 9.66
